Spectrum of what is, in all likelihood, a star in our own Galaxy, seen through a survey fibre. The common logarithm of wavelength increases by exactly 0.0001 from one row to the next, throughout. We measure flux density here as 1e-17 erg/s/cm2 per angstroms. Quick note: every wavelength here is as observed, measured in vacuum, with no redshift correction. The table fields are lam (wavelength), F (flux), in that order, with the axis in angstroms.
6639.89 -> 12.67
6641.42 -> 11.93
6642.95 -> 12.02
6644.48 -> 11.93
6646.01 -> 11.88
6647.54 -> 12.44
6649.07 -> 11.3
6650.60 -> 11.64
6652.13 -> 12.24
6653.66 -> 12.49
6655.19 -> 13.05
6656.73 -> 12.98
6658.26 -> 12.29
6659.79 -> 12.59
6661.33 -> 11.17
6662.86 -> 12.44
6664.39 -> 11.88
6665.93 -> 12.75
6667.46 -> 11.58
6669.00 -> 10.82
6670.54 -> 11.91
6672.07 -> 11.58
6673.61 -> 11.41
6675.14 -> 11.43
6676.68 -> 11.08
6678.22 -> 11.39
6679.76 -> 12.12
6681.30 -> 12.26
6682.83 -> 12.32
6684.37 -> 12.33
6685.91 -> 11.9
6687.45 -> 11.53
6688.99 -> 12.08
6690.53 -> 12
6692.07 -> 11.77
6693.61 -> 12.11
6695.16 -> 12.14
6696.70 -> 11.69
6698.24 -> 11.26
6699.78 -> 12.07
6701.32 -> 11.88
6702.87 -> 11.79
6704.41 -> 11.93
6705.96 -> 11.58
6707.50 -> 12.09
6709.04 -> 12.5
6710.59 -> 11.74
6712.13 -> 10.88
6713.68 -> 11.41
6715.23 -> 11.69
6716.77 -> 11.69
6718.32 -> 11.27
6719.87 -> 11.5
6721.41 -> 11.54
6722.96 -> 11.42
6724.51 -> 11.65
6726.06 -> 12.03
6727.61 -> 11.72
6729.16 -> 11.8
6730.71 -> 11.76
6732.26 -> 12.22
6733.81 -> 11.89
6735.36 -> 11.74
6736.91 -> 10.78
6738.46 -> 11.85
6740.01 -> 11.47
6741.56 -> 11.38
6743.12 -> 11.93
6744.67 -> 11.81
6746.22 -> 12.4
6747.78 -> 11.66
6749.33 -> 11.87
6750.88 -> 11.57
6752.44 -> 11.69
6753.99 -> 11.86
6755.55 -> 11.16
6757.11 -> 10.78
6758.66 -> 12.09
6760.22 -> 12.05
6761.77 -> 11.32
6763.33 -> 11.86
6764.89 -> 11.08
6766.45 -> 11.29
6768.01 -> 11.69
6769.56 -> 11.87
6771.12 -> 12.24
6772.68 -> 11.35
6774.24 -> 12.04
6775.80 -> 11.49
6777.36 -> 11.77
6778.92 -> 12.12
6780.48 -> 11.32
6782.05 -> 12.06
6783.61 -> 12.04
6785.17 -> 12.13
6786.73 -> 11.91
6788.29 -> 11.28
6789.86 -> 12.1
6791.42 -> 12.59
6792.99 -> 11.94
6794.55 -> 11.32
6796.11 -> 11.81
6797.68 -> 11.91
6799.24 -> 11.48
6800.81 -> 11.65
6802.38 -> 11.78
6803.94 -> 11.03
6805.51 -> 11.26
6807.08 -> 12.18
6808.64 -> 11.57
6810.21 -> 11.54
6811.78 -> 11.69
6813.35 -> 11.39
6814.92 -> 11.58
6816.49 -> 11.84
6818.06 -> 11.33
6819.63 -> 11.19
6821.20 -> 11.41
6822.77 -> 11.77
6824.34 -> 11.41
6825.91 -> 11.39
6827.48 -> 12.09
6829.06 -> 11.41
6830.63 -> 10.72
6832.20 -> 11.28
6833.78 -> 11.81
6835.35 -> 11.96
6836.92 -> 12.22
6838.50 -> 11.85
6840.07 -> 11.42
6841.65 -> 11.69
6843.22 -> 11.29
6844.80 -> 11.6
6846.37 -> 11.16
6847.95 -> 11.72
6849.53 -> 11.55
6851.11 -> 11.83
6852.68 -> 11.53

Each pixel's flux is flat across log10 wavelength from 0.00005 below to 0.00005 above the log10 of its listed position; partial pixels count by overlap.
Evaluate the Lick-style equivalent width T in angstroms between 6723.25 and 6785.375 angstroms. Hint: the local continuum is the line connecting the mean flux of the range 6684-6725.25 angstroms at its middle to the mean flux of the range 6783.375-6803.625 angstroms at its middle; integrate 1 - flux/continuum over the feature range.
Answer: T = 0.4 angstroms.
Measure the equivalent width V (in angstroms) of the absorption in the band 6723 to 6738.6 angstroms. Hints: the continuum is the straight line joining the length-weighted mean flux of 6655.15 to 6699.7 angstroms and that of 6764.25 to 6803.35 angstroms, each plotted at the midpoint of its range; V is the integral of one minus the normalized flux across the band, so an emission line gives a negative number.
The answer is 0.2 angstroms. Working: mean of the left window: 11.9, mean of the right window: 11.8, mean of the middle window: 11.7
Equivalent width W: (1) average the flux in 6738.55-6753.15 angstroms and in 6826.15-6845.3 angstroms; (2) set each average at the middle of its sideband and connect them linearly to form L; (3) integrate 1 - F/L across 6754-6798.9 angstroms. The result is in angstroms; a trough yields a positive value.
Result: -0.1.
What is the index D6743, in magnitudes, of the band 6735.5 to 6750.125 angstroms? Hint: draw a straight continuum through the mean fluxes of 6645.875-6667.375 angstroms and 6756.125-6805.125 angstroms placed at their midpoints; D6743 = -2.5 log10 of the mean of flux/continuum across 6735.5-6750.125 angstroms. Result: 0.02 mag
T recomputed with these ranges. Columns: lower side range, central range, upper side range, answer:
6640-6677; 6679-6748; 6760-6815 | 0.42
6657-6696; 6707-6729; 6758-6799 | 0.37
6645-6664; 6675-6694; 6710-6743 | 0.11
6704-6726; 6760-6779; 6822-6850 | -0.11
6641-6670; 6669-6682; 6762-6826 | 0.46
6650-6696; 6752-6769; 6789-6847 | 0.32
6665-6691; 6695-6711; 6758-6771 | -0.15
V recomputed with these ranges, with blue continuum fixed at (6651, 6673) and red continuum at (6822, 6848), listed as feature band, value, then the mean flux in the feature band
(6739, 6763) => 0.3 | 11.7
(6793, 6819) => 0.2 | 11.6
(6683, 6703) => 0.2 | 11.9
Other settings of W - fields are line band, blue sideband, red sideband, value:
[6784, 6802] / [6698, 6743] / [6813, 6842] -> -0.36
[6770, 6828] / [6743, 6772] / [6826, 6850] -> -0.34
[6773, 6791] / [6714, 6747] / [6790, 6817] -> -0.24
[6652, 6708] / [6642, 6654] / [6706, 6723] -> -0.62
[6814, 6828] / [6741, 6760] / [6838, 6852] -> 0.07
